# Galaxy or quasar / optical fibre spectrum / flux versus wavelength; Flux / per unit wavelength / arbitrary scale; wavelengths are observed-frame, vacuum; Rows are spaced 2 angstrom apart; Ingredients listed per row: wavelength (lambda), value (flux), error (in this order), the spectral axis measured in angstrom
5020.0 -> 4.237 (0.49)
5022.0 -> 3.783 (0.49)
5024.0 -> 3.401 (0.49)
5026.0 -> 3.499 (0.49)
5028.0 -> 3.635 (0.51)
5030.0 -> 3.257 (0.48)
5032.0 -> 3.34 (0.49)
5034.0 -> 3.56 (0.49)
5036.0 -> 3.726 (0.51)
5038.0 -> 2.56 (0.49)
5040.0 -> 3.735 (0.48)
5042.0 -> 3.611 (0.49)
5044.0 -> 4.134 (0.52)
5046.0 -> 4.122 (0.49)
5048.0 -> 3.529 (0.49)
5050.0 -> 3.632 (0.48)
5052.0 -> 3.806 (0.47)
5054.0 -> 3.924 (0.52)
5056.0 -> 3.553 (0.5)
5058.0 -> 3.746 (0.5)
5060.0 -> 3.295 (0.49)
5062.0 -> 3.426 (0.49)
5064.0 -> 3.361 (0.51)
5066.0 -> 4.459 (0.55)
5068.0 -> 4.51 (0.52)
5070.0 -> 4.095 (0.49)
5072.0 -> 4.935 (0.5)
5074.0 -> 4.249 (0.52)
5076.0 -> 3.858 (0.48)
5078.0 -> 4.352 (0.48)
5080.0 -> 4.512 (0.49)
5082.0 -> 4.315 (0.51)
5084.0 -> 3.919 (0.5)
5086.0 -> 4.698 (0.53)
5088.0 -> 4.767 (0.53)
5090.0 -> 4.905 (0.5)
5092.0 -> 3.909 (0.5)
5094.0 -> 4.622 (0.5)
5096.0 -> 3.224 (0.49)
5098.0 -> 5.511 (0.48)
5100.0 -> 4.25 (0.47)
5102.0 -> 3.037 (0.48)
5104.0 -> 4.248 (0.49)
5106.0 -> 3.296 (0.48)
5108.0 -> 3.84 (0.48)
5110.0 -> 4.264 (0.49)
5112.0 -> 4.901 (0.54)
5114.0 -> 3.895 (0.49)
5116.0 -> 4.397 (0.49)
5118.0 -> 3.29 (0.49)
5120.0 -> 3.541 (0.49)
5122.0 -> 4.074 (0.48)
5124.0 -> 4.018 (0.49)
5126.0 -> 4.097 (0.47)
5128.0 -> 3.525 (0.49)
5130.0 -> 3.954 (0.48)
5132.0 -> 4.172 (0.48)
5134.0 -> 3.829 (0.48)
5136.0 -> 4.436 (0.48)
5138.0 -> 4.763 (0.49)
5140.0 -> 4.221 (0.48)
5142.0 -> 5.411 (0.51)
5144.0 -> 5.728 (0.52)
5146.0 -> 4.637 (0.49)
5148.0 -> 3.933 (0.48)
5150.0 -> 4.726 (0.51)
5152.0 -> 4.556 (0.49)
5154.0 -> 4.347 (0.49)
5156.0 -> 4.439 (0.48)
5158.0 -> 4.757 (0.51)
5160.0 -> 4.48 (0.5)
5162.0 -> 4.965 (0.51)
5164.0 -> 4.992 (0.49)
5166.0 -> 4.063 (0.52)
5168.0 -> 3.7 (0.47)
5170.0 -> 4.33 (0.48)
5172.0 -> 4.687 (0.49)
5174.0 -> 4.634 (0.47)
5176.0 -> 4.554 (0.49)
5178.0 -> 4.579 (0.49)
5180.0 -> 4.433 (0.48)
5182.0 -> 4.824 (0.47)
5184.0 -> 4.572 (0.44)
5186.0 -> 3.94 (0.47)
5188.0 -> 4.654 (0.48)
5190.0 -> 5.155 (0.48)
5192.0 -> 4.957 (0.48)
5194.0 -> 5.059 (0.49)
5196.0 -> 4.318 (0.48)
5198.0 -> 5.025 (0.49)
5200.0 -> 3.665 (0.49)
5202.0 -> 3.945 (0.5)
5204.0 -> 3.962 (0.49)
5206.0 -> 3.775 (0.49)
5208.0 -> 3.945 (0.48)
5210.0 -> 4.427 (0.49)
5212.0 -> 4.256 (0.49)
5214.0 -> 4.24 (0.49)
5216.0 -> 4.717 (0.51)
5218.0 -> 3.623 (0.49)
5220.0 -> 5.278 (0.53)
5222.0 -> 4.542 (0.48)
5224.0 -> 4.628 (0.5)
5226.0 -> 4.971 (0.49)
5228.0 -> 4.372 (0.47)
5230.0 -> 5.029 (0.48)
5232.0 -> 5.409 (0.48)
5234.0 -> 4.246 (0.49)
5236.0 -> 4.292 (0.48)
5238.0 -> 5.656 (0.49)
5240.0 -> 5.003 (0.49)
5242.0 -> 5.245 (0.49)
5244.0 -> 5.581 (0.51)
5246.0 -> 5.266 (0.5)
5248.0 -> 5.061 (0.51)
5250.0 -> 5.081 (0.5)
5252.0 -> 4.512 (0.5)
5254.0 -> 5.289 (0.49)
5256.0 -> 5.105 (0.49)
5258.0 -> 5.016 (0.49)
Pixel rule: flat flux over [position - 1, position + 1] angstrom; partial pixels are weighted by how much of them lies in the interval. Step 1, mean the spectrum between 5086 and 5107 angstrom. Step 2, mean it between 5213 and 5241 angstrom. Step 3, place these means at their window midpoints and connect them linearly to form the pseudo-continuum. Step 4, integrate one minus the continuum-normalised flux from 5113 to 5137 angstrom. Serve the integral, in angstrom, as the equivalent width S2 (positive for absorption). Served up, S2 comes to 2.11 angstrom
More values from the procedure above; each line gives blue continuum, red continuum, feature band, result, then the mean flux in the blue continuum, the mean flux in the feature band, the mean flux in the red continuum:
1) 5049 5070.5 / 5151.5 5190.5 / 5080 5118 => -1.5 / 3.79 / 4.21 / 4.52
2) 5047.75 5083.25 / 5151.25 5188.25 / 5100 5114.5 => 0.8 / 3.98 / 3.95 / 4.5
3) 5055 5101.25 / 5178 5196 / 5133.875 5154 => -0.7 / 4.19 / 4.64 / 4.67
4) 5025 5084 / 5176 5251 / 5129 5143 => -0.5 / 3.82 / 4.4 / 4.64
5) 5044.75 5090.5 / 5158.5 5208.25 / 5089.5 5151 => 0.6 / 4.08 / 4.21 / 4.46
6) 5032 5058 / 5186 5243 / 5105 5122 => 0.4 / 3.65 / 3.94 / 4.57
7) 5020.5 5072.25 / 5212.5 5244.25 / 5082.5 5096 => -1.4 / 3.7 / 4.37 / 4.77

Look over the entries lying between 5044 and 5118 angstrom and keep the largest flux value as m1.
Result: 5.511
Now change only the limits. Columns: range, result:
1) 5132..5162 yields 5.728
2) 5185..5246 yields 5.656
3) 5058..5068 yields 4.51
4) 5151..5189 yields 4.992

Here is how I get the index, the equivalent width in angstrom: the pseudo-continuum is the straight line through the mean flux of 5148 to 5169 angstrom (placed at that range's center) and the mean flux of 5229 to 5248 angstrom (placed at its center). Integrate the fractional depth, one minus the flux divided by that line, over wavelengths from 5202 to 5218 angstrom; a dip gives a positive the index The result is 2.4 angstrom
